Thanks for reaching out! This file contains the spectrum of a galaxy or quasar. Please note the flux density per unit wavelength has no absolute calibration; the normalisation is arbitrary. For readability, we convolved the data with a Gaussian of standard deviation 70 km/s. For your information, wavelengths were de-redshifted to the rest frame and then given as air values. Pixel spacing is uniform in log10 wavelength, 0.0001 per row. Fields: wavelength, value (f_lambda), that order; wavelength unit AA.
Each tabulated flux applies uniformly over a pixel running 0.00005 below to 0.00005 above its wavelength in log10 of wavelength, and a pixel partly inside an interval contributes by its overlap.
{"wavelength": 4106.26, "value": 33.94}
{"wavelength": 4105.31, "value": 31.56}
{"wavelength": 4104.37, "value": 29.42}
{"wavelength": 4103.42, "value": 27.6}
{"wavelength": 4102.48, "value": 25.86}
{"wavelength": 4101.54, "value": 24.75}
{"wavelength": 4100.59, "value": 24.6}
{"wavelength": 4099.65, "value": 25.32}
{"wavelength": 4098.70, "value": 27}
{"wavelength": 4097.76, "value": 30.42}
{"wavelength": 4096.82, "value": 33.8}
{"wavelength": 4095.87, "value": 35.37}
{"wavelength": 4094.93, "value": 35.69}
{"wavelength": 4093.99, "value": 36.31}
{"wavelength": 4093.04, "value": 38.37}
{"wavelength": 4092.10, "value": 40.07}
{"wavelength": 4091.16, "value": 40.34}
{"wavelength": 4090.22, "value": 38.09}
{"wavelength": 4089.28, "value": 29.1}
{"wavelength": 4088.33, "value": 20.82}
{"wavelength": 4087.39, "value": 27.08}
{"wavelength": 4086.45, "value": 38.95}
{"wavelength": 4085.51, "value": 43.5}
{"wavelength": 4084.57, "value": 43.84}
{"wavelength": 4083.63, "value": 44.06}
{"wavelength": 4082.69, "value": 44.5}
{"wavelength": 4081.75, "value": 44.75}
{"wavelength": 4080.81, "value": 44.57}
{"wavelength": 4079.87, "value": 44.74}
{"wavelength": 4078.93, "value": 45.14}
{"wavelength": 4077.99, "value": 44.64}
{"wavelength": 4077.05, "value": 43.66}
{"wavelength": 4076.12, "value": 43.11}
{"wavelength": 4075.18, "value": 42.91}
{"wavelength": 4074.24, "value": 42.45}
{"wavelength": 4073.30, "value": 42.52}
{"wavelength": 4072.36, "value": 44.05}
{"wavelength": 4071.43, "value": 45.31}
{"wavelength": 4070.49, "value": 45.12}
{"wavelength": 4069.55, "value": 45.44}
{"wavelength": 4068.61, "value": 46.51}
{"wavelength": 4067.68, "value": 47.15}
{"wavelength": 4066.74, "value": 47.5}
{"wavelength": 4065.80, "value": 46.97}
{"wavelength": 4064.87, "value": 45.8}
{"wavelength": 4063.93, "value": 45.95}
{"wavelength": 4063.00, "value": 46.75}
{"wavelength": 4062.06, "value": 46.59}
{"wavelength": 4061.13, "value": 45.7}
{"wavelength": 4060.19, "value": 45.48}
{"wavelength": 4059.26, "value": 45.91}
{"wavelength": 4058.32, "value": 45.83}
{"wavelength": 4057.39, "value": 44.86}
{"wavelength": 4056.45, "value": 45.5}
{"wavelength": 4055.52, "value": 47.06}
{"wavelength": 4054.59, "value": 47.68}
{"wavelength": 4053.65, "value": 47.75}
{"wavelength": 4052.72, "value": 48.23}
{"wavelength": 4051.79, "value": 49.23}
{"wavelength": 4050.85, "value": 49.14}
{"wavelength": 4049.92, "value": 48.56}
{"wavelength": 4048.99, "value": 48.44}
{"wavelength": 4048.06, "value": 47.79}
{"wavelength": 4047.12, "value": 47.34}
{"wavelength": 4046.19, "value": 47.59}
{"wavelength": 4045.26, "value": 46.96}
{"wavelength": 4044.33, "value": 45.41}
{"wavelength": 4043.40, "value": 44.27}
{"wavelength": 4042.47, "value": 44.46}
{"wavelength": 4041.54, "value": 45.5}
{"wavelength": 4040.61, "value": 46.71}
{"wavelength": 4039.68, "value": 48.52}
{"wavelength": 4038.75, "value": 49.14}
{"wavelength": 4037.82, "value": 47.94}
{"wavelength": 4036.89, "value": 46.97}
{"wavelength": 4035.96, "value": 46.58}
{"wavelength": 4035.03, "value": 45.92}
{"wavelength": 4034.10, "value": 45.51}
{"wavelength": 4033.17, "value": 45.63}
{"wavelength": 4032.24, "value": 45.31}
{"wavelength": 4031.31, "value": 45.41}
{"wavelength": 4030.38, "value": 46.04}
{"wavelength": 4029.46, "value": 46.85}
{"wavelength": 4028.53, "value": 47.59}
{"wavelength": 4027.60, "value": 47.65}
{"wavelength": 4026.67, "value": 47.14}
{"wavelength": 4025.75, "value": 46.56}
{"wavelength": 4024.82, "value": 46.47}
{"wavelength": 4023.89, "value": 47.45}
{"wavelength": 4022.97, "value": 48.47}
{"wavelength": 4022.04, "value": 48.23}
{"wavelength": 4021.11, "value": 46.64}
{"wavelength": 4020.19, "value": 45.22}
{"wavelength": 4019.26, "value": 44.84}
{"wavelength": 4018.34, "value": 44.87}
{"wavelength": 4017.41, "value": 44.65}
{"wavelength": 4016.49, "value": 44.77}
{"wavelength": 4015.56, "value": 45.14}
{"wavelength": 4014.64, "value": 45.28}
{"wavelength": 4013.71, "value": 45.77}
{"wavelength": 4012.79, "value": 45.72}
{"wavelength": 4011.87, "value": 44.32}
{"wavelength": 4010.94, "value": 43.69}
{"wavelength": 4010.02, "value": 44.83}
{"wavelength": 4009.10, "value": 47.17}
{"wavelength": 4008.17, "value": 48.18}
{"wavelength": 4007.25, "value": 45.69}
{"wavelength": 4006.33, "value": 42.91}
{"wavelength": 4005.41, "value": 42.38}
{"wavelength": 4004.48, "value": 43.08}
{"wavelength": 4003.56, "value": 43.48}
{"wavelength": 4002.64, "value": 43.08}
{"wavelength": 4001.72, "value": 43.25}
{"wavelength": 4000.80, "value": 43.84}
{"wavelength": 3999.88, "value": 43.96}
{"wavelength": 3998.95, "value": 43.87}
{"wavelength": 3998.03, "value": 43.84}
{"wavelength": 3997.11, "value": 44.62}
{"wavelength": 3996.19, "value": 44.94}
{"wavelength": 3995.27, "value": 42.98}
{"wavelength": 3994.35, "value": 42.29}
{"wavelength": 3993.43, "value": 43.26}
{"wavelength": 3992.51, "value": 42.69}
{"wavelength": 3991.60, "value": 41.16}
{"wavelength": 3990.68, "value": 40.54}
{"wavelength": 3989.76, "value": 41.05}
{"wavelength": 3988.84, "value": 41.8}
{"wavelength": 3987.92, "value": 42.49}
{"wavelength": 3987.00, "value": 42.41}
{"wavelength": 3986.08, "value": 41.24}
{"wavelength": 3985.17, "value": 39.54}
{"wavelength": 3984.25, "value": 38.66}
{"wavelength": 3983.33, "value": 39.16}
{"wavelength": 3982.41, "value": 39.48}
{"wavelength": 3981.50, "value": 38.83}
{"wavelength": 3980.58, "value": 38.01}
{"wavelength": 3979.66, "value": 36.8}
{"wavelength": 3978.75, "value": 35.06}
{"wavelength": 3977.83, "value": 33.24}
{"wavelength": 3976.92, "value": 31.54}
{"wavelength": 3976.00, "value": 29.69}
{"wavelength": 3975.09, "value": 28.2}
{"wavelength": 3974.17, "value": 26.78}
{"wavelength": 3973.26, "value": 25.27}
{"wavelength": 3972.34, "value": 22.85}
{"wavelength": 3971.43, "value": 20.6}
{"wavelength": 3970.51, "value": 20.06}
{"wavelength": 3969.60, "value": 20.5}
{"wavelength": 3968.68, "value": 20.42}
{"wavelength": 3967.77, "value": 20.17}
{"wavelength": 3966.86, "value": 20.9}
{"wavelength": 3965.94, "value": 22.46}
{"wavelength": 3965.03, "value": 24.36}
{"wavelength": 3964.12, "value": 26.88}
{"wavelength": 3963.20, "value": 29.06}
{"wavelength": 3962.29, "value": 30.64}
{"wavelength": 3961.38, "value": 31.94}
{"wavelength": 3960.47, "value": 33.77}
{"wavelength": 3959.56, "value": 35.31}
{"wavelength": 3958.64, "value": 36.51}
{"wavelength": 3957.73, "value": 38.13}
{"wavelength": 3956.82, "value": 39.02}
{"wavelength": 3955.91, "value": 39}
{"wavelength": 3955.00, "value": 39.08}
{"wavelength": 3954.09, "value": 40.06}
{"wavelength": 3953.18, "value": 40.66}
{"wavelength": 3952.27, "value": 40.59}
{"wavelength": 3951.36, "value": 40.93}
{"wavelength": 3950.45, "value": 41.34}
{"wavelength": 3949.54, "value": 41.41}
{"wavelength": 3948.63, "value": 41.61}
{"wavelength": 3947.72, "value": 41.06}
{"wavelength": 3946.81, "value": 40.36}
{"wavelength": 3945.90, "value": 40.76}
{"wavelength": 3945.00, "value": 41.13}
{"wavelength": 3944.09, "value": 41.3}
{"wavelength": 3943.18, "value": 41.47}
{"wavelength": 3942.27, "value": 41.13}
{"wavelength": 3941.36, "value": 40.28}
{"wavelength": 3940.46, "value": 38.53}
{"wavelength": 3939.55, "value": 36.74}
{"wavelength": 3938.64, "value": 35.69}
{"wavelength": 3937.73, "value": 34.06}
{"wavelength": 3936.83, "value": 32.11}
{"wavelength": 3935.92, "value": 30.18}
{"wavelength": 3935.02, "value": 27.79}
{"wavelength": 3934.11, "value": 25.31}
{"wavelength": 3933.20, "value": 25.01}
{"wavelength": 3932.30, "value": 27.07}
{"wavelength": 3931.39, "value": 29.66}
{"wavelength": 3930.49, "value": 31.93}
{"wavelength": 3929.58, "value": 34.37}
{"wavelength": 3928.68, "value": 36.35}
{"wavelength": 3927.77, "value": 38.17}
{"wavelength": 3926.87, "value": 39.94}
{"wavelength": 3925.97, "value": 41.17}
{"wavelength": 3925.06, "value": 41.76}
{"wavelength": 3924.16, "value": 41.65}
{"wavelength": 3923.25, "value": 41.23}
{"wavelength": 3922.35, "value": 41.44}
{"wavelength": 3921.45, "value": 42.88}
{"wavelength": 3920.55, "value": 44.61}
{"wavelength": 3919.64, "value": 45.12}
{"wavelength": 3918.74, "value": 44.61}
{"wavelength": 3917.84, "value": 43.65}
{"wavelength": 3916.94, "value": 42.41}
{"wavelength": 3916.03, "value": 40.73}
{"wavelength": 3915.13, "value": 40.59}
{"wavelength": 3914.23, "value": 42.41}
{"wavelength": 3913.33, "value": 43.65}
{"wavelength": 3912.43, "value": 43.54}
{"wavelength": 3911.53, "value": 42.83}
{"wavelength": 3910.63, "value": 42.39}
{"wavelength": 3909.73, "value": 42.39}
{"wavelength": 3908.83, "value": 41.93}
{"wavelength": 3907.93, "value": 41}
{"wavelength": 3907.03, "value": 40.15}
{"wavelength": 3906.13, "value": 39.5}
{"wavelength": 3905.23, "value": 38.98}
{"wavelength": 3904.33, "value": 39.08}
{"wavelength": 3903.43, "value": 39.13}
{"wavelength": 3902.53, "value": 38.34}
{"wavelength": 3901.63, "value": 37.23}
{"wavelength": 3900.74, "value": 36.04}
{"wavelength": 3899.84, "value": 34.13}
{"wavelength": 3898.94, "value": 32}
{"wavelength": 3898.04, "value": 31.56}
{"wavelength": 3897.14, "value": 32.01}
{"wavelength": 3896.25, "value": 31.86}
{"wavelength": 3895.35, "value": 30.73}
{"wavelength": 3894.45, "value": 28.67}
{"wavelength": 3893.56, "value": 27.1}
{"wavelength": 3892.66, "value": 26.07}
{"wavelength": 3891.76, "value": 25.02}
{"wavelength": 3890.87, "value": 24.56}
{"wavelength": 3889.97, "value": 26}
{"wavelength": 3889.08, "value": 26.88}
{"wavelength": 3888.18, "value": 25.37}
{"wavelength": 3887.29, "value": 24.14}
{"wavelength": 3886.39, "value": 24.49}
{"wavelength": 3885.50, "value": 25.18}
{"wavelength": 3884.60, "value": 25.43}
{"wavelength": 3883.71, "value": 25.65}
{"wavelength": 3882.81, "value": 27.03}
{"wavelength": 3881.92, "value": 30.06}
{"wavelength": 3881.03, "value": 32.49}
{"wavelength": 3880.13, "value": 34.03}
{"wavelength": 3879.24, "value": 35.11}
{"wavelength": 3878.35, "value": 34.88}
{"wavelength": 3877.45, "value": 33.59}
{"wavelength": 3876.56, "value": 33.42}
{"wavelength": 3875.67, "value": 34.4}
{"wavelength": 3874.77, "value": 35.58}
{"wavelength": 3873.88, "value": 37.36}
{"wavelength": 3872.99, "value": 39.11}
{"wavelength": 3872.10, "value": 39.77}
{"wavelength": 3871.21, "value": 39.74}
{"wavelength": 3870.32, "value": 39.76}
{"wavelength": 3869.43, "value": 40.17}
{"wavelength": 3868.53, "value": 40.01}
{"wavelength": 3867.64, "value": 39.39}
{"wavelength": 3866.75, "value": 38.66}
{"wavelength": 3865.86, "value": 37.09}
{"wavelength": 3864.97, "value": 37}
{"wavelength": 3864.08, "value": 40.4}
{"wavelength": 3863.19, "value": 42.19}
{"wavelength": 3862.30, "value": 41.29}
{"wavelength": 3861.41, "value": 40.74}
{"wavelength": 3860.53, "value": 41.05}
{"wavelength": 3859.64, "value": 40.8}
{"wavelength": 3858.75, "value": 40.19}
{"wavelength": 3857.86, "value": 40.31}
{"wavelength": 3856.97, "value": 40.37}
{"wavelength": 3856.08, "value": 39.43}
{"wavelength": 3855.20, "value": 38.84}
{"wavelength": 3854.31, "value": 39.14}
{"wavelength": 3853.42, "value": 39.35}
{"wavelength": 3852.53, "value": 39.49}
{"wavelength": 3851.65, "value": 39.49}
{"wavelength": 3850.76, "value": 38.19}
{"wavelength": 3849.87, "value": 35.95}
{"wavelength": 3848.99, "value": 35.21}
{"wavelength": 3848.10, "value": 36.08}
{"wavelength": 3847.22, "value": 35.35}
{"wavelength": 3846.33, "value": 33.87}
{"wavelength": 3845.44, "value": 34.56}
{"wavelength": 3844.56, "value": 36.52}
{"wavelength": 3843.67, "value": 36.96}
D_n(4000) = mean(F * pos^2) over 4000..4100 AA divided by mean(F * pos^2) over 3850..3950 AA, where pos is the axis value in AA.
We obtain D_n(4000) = 1.3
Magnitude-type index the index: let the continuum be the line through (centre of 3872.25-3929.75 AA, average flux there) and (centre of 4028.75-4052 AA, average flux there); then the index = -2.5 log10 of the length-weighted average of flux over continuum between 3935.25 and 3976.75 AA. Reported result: 0.20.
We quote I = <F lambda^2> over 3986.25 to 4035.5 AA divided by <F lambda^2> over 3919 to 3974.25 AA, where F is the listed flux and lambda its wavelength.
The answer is 1.3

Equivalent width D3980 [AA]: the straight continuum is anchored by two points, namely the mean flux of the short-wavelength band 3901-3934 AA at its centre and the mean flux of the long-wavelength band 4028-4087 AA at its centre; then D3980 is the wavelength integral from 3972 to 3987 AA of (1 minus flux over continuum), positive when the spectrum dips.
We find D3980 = 2.8 AA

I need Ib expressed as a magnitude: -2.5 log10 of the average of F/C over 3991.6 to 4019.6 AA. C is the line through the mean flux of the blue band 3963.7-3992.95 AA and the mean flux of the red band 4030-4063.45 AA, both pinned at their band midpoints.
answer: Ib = -0.17 mag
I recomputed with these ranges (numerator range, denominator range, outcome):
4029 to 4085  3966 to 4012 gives 1.27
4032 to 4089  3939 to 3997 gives 1.32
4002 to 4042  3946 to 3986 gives 1.42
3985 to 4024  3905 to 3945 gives 1.19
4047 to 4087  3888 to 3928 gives 1.32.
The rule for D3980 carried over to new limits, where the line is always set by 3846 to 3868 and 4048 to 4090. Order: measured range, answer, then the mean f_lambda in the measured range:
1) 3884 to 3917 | 4.7 AA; 34.3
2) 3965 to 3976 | 4.9 AA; 22.9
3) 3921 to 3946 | 2.7 AA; 36.3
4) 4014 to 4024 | -0.7 AA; 45.9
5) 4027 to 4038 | -0.8 AA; 46.4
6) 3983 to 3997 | 0.2 AA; 41.7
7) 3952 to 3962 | 0.9 AA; 37.5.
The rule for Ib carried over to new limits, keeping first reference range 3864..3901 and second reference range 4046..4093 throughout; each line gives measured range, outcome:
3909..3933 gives -0.158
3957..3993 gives 0.172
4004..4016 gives -0.119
